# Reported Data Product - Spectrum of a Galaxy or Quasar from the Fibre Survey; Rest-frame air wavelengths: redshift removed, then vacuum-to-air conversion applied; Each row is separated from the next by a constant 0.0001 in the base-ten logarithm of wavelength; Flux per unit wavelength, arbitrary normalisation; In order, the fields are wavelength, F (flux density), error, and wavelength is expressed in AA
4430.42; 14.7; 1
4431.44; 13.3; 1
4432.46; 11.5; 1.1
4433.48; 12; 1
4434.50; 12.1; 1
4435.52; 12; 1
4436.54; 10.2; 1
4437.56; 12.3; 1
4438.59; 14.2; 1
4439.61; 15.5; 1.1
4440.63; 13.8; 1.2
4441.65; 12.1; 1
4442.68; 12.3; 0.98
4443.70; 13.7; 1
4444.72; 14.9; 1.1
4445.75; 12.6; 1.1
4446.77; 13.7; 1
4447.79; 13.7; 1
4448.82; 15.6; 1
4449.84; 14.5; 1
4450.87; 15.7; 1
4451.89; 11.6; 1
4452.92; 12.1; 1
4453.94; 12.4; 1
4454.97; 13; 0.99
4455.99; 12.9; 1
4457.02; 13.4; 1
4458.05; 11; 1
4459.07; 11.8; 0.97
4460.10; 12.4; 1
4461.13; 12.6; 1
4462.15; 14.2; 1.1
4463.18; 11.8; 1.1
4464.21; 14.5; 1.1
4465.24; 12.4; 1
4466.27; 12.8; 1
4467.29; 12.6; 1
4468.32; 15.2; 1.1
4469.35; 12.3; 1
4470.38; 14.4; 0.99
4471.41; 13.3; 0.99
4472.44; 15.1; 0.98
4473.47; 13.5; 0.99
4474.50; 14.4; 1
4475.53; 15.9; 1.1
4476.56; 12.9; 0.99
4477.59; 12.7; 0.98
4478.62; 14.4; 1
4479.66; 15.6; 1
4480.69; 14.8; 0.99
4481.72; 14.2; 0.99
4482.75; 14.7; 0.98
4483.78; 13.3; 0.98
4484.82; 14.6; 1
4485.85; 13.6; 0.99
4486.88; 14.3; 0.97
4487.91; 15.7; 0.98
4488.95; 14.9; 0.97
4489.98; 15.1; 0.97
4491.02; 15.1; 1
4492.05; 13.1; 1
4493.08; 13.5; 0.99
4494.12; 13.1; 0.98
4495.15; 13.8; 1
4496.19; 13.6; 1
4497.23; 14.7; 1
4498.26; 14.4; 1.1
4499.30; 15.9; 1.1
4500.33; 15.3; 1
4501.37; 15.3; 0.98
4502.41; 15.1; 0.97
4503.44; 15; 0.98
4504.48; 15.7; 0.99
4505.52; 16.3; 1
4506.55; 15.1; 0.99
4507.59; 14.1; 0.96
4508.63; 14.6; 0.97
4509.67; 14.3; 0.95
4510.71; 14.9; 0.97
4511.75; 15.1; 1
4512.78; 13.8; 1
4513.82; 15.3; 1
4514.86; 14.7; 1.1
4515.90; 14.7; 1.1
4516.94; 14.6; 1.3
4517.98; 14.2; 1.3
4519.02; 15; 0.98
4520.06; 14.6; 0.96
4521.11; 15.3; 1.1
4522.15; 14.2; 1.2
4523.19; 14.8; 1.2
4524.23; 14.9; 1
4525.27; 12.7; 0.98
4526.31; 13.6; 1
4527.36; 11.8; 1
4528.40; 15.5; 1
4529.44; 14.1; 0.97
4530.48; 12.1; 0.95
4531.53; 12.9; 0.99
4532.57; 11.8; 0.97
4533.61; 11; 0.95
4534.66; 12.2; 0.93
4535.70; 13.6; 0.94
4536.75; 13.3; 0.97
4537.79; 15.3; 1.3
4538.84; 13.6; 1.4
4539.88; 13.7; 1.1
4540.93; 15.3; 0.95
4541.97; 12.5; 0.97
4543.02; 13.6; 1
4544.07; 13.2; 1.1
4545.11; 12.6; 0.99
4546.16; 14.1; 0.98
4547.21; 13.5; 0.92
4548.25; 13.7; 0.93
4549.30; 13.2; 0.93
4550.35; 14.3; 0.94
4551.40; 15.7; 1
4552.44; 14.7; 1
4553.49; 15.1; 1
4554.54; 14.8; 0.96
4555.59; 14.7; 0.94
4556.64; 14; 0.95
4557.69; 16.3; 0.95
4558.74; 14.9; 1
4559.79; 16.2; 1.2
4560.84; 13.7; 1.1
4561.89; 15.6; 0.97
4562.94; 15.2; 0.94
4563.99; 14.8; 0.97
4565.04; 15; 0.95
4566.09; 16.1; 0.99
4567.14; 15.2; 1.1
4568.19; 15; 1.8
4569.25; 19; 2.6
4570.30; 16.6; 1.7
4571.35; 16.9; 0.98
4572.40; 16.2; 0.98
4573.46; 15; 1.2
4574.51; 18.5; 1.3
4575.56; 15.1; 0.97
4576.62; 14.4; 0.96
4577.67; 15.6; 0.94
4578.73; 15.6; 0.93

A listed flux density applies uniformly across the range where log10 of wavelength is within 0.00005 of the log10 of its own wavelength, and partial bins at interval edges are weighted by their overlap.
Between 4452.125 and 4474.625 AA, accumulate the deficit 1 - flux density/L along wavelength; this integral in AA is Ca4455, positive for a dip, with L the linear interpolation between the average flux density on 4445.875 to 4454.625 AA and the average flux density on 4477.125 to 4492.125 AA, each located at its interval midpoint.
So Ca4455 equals 1.4 AA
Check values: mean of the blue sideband 13.6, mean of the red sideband 14.4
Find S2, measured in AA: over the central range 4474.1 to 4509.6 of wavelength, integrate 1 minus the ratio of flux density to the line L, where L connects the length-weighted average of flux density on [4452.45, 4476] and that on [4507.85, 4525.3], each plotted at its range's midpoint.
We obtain -1.5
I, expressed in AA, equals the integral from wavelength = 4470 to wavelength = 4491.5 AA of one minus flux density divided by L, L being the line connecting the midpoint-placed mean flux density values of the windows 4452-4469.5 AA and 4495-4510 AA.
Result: -1.0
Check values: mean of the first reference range 12.8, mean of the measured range 14.4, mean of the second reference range 14.9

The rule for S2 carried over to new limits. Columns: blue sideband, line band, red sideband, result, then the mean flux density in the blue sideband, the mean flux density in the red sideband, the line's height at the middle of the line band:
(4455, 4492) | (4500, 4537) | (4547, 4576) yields 0.90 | 13.8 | 15.3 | 14.6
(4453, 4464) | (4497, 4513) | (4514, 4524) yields -0.90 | 12.6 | 14.7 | 14.2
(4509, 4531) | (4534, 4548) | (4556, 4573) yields 1.30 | 14.3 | 15.7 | 14.9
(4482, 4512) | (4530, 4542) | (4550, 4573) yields 1.58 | 14.6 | 15.5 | 15.1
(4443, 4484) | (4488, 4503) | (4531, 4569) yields -0.79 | 13.6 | 14.2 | 13.8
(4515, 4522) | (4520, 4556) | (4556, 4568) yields 2.78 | 14.7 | 15.2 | 14.9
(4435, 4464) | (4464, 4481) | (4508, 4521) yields -0.33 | 13.1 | 14.7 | 13.6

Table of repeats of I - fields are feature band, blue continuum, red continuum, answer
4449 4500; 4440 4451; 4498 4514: 2.24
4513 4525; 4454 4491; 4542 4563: -0.49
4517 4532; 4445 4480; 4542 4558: -0.07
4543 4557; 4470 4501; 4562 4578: 1.29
